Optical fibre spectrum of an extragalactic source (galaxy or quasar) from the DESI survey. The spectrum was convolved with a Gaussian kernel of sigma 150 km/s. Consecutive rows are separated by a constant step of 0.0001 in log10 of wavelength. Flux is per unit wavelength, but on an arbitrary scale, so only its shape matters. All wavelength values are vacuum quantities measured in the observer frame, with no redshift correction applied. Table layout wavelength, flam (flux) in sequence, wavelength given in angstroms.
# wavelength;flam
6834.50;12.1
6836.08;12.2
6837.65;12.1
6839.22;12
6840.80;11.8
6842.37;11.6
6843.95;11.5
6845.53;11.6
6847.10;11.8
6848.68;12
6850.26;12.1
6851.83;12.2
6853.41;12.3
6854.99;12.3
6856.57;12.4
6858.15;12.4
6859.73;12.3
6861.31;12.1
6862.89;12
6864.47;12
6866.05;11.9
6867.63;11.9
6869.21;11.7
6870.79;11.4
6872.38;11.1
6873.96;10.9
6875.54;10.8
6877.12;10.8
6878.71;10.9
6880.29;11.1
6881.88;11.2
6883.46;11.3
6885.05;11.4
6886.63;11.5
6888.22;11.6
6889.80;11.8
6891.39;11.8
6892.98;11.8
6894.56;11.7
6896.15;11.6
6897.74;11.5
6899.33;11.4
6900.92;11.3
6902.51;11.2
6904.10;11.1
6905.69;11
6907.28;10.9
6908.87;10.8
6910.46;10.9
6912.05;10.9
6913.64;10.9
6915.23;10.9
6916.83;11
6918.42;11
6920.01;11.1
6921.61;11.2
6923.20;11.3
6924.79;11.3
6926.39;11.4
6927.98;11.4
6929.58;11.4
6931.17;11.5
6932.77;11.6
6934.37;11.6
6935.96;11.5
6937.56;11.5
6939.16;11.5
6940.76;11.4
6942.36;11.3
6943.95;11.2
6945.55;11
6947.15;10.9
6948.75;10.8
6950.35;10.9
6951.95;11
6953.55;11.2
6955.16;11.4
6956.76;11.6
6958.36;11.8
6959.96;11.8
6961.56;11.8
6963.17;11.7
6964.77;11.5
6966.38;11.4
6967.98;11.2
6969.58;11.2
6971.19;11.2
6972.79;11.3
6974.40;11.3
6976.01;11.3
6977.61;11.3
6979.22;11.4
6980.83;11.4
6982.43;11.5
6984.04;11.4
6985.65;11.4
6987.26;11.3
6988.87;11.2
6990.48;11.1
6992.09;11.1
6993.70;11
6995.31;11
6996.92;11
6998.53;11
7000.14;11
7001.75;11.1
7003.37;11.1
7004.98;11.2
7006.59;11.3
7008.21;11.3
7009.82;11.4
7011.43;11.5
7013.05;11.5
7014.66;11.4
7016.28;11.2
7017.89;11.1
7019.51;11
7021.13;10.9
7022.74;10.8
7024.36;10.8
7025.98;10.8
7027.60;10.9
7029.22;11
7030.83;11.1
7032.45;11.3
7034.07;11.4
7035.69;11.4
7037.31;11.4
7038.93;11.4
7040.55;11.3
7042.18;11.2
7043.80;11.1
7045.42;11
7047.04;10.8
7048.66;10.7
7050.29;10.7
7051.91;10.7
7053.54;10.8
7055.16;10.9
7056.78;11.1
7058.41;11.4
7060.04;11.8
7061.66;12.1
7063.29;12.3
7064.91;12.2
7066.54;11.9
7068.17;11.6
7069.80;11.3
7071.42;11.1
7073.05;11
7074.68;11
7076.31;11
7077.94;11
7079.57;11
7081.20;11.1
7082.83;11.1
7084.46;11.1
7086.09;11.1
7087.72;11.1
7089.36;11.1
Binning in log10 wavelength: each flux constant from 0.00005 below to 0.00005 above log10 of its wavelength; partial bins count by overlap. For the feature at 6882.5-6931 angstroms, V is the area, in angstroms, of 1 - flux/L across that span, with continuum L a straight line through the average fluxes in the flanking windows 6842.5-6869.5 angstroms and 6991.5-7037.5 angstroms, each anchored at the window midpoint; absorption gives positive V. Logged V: 1.9 angstroms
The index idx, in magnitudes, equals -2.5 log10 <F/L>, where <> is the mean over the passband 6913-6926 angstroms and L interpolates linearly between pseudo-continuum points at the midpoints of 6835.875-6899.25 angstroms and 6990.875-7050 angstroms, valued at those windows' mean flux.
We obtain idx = 0.04 mag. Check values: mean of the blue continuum 11.7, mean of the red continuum 11.1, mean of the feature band 11.1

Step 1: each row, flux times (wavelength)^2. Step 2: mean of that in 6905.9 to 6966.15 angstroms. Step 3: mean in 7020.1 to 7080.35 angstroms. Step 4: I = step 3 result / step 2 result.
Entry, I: 1.03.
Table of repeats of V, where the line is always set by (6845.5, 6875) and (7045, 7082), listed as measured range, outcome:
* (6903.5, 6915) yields 0.8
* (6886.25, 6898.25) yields 0.1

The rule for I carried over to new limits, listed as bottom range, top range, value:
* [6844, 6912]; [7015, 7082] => 1.02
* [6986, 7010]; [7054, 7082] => 1.04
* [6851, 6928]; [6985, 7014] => 1.01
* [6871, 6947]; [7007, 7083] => 1.04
